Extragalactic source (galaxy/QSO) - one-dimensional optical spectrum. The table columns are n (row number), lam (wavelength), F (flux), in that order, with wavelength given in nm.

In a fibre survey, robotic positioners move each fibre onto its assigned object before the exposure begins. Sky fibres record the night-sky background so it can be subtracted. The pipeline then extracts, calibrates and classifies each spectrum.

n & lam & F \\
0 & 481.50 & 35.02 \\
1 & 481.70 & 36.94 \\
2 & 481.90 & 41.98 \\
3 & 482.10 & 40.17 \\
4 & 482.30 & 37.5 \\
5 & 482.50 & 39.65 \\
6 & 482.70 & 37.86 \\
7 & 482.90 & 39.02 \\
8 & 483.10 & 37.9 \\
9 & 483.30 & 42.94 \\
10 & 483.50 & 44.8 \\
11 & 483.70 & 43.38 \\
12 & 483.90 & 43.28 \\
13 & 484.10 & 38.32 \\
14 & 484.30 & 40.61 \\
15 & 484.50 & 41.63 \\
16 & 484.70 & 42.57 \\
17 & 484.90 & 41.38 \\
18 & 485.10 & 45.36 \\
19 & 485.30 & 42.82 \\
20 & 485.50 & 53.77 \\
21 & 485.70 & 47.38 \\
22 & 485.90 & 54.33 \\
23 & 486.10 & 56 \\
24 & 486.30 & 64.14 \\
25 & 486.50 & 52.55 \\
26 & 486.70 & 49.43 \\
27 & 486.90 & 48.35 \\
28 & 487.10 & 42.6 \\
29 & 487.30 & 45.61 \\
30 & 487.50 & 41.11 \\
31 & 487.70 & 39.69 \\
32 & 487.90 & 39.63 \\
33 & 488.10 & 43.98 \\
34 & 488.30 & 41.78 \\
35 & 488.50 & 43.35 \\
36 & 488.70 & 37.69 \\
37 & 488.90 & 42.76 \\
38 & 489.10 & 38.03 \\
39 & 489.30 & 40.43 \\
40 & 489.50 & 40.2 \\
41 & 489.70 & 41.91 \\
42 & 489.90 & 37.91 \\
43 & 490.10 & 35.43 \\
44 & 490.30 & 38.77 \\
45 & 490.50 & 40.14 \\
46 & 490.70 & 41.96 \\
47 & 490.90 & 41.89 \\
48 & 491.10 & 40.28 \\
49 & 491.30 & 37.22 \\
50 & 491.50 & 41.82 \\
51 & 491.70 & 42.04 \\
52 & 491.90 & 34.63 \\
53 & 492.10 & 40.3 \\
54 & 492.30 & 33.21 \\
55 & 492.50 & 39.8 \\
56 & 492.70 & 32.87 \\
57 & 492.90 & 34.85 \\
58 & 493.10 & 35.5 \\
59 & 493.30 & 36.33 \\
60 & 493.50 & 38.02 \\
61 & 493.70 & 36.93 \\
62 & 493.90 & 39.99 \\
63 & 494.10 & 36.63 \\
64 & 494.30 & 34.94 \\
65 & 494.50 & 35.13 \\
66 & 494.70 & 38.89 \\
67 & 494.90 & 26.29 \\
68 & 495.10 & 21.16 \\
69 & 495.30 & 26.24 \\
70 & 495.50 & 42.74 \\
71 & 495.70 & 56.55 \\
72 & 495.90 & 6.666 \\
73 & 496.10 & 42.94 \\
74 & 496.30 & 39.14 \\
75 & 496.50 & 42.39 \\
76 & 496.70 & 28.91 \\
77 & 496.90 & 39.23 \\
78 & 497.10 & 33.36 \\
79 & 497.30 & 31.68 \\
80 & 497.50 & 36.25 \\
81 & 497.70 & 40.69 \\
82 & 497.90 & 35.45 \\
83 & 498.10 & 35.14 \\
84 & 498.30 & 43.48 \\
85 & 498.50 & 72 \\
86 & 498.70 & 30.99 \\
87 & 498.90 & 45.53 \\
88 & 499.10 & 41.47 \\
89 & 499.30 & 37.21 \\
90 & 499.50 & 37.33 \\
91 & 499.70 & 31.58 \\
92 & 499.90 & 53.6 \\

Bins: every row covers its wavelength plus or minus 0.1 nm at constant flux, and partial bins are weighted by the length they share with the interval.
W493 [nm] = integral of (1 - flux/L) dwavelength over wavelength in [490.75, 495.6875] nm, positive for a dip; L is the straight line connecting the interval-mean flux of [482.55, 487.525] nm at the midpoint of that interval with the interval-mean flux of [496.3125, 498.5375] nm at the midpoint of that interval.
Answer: 0.55 nm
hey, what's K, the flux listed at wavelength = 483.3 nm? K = 42.94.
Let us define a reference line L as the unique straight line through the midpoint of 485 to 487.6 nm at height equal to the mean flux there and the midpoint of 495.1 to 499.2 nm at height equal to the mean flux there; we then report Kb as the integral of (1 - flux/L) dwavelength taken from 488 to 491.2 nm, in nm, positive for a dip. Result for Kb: 0.39 nm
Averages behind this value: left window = 49.5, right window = 38.1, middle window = 40.4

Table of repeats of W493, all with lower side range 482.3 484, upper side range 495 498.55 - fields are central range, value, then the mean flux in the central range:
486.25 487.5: -0.29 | 49.2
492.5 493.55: 0.06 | 35.8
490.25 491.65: -0.06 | 40.4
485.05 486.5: -0.44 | 52.2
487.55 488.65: -0.06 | 41.5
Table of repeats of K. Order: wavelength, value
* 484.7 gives 42.57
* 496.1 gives 42.94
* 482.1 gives 40.17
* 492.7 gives 32.87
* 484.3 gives 40.61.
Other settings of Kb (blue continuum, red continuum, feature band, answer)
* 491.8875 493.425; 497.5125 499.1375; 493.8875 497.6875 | 0.48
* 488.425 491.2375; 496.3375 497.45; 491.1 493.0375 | 0.05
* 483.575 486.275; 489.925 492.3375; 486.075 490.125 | -0.12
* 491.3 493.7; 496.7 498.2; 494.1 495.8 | 0.05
